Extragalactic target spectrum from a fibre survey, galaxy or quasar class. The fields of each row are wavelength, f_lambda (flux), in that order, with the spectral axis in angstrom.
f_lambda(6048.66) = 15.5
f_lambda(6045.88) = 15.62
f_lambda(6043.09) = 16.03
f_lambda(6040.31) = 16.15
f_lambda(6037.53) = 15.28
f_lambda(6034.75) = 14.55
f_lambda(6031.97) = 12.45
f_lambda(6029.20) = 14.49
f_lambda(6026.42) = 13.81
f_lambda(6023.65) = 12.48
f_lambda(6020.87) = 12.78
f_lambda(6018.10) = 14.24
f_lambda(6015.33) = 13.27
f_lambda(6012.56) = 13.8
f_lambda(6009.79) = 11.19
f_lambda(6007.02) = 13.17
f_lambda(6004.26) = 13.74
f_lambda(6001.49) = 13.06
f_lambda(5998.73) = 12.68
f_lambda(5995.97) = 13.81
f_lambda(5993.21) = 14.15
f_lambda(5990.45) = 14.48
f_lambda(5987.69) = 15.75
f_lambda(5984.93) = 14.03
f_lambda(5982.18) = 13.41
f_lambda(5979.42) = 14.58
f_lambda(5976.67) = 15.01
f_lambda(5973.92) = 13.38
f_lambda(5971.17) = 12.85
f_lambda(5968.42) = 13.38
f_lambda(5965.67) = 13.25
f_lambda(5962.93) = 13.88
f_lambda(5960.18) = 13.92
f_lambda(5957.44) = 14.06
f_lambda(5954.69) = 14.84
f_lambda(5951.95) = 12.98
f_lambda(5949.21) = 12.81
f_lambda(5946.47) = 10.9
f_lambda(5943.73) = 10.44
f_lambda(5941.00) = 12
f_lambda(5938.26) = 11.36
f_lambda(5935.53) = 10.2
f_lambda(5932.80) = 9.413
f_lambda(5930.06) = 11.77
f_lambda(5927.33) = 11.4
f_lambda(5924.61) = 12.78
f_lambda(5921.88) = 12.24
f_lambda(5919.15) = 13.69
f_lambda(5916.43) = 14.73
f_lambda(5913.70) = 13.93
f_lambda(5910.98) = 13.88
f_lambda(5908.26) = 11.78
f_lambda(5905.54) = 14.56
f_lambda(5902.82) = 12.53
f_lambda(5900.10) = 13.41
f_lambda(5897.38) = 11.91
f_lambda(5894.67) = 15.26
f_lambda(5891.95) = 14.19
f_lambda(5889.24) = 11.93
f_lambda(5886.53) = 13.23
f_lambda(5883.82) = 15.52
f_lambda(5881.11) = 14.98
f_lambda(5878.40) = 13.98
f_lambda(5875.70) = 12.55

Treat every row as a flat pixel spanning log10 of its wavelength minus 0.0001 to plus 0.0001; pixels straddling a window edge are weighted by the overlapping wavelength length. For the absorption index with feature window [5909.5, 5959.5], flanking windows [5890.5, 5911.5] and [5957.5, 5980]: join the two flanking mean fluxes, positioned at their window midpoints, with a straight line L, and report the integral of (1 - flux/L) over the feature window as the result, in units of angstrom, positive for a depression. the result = 4.3 angstrom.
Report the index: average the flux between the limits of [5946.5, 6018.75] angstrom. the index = 13.6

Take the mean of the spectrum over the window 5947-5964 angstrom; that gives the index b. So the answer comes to 13.6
